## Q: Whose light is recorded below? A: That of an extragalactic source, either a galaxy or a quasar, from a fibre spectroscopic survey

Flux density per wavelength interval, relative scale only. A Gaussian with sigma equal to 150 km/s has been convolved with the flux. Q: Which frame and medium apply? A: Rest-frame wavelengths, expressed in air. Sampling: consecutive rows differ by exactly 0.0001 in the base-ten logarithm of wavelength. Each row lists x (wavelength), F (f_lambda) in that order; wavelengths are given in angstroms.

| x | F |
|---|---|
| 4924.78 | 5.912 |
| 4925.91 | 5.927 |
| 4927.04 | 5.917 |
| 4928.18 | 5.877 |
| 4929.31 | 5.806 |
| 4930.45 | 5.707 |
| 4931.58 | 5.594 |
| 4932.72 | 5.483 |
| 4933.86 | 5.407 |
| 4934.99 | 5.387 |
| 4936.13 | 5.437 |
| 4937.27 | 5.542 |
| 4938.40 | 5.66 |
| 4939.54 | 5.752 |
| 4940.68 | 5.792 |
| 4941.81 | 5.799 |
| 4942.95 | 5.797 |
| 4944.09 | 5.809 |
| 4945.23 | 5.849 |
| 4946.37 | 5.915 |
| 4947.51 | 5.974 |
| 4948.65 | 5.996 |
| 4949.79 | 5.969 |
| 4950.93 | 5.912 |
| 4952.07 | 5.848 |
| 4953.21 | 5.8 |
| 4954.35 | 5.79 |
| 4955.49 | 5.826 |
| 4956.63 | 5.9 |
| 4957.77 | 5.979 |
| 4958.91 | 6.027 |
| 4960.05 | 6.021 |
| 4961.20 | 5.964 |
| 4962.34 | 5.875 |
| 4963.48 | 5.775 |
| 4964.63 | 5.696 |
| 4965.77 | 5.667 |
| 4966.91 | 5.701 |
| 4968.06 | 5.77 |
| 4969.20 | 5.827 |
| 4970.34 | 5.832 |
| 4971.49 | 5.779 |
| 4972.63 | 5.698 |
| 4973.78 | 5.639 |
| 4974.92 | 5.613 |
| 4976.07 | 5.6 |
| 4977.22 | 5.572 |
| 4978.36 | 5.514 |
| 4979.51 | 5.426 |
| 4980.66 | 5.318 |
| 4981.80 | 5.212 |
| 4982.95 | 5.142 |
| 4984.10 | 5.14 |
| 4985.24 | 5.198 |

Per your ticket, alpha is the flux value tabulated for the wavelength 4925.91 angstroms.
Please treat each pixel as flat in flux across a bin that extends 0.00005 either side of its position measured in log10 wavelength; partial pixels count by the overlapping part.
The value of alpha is 5.927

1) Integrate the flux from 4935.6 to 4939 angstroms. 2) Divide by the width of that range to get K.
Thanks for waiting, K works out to 5.55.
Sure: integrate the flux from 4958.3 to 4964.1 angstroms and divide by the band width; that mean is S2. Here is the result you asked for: 5.93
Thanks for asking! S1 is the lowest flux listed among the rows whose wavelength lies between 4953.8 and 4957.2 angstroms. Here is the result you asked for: 5.79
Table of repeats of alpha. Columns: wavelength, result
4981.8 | 5.212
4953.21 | 5.8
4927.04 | 5.917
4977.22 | 5.572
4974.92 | 5.613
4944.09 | 5.809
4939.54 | 5.752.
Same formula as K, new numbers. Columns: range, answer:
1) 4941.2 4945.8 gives 5.82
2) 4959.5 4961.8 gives 5.98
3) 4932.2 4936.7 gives 5.42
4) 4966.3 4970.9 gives 5.79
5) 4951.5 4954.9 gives 5.81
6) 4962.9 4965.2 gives 5.73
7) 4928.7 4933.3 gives 5.65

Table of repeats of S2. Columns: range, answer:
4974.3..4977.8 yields 5.6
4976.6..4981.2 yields 5.45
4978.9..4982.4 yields 5.32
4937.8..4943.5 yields 5.77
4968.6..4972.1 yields 5.82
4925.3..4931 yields 5.85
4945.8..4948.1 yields 5.94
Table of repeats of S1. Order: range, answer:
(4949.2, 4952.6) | 5.848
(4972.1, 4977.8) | 5.572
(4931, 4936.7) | 5.387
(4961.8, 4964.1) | 5.775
